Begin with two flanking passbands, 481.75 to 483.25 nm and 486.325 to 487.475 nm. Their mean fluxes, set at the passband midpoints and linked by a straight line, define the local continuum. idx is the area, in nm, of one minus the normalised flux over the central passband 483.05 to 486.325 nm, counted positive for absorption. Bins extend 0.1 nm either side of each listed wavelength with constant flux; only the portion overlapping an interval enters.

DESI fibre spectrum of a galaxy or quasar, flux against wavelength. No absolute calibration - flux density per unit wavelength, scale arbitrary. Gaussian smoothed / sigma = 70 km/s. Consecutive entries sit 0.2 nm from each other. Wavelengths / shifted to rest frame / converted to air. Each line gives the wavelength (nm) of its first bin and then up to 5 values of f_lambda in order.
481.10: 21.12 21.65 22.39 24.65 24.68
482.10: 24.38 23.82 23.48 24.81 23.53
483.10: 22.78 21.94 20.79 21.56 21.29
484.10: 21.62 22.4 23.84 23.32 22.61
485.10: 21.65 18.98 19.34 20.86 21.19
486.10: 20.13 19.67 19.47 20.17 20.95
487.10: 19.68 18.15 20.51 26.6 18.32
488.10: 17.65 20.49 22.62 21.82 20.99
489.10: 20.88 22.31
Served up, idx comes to 0.06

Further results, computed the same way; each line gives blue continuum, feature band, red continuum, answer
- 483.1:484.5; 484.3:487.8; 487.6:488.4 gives 0.036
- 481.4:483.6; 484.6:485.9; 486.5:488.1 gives 0.032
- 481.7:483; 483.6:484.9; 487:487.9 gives 0.033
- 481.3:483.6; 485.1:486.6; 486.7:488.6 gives 0.100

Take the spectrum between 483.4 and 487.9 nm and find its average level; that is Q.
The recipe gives 21.1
